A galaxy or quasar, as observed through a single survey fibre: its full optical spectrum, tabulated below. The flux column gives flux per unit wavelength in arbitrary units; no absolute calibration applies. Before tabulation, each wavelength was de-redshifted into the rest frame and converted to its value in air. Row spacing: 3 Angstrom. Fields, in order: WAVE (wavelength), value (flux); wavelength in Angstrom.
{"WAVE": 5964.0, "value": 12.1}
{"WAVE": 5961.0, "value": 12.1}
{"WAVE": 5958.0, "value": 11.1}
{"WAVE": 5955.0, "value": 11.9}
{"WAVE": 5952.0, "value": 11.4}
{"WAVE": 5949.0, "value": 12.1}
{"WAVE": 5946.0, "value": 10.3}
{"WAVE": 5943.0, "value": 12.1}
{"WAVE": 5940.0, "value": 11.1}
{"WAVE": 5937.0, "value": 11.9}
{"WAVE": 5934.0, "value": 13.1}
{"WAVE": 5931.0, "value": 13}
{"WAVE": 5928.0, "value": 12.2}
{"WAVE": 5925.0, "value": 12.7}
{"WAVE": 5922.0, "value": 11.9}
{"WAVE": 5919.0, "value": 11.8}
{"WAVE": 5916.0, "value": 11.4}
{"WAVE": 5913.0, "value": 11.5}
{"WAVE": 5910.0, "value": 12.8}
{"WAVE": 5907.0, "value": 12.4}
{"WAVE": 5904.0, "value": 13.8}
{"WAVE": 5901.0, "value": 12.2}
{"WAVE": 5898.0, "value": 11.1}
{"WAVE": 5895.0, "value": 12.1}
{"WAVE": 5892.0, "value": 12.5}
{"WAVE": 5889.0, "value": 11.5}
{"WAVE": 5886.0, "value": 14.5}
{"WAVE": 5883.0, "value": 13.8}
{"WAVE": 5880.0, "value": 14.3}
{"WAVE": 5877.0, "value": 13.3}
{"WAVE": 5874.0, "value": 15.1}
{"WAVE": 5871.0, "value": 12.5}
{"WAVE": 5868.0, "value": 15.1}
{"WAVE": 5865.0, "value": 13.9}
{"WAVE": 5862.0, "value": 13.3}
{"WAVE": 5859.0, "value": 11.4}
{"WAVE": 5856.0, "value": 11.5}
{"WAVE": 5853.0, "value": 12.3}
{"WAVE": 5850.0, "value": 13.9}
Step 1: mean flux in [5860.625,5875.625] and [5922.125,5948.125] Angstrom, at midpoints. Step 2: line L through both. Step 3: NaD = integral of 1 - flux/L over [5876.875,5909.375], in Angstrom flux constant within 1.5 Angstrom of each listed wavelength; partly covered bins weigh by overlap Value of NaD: 1.0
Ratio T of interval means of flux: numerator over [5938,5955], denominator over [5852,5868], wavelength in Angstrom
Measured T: 0.9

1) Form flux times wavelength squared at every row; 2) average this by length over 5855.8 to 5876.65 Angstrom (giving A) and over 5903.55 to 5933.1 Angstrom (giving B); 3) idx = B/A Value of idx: 0.94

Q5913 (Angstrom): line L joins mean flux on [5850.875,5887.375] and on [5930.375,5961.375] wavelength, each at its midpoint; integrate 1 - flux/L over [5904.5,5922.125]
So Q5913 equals 0.6 Angstrom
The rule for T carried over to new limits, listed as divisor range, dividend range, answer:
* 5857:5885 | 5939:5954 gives 0.84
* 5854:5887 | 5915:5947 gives 0.89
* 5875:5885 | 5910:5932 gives 0.87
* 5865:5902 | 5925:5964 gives 0.90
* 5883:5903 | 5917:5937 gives 0.99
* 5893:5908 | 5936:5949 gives 0.93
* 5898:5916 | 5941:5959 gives 0.93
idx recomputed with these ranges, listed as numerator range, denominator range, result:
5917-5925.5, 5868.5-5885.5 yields 0.88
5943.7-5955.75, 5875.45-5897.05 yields 0.89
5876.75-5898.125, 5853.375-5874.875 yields 0.99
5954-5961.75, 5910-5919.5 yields 1.01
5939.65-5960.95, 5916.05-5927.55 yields 0.96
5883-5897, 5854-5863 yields 1.07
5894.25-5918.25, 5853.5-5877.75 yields 0.93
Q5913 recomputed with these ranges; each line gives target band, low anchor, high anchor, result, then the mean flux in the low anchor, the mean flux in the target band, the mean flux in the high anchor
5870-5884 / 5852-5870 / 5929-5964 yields -1.2 Angstrom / 12.9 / 13.8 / 11.8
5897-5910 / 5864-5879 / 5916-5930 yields 0.3 Angstrom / 14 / 12.5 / 12.1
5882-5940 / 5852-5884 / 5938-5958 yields -0.3 Angstrom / 13.3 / 12.4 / 11.5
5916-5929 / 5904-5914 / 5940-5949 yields 0.0 Angstrom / 12.5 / 12.1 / 11.3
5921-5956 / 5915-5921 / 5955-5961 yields -1.2 Angstrom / 11.6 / 12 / 11.5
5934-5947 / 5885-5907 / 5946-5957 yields 0.2 Angstrom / 12.5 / 11.6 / 11.6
